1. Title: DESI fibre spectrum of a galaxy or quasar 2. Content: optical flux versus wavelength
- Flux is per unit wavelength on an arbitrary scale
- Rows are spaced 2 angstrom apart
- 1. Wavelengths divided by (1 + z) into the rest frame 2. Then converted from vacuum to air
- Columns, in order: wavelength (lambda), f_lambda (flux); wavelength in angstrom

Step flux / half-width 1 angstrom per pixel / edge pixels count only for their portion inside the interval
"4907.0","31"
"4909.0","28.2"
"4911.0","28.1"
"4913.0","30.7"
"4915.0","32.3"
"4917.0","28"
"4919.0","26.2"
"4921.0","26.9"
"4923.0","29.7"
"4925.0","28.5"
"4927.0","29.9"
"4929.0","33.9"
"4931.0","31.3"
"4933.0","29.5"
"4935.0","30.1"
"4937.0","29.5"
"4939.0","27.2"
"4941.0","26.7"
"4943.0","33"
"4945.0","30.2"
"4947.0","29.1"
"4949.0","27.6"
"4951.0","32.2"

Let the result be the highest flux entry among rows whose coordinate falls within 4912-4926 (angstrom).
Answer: 32.3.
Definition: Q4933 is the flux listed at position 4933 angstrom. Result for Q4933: 29.5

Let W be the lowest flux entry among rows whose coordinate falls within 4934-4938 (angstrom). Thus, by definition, 29.5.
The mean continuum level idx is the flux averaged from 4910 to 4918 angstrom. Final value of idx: 29.8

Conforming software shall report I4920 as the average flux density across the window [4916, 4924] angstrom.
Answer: 27.7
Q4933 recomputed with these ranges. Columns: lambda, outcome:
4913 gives 30.7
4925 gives 28.5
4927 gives 29.9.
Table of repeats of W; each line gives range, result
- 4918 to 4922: 26.2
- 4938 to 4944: 26.7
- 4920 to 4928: 26.9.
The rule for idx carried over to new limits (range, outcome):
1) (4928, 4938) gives 30.9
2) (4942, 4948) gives 30.8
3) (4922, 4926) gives 29.1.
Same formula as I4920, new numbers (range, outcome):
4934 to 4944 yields 29.3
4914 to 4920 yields 28.8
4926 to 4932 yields 31.7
